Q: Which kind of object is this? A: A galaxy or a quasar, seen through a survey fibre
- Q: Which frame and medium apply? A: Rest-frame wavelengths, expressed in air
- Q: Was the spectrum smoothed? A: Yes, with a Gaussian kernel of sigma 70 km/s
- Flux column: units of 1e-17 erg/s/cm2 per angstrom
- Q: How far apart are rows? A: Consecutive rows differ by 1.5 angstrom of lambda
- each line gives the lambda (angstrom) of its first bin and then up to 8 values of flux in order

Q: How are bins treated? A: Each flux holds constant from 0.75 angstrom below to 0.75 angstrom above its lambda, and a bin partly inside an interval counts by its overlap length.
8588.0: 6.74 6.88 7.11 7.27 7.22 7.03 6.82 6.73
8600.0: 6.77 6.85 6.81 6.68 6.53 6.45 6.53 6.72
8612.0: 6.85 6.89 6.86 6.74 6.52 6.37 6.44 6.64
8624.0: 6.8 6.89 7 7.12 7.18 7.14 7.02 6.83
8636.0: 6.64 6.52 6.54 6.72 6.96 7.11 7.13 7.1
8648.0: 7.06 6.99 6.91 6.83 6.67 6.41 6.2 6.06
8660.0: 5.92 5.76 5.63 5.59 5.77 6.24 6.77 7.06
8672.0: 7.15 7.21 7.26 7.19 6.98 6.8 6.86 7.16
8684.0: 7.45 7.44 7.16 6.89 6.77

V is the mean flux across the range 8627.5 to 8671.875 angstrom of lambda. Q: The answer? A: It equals 6.63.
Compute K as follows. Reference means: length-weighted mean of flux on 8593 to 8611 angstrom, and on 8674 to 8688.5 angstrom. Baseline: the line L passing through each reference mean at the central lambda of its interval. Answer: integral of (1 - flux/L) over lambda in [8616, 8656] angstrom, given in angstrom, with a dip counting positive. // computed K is 0.6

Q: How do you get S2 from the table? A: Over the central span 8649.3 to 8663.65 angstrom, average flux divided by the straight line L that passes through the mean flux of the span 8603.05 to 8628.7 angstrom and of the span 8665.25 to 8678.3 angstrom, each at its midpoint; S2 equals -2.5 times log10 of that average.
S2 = 0.08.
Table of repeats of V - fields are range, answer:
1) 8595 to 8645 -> 6.78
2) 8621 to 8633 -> 6.94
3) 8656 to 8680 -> 6.47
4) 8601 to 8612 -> 6.66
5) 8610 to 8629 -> 6.75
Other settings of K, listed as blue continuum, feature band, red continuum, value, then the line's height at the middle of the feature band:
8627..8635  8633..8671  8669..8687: 2.9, 7.09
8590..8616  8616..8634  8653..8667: -0.9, 6.52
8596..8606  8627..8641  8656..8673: -0.8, 6.48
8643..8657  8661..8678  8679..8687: 1.2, 7.04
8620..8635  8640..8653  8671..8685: 0.0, 6.98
